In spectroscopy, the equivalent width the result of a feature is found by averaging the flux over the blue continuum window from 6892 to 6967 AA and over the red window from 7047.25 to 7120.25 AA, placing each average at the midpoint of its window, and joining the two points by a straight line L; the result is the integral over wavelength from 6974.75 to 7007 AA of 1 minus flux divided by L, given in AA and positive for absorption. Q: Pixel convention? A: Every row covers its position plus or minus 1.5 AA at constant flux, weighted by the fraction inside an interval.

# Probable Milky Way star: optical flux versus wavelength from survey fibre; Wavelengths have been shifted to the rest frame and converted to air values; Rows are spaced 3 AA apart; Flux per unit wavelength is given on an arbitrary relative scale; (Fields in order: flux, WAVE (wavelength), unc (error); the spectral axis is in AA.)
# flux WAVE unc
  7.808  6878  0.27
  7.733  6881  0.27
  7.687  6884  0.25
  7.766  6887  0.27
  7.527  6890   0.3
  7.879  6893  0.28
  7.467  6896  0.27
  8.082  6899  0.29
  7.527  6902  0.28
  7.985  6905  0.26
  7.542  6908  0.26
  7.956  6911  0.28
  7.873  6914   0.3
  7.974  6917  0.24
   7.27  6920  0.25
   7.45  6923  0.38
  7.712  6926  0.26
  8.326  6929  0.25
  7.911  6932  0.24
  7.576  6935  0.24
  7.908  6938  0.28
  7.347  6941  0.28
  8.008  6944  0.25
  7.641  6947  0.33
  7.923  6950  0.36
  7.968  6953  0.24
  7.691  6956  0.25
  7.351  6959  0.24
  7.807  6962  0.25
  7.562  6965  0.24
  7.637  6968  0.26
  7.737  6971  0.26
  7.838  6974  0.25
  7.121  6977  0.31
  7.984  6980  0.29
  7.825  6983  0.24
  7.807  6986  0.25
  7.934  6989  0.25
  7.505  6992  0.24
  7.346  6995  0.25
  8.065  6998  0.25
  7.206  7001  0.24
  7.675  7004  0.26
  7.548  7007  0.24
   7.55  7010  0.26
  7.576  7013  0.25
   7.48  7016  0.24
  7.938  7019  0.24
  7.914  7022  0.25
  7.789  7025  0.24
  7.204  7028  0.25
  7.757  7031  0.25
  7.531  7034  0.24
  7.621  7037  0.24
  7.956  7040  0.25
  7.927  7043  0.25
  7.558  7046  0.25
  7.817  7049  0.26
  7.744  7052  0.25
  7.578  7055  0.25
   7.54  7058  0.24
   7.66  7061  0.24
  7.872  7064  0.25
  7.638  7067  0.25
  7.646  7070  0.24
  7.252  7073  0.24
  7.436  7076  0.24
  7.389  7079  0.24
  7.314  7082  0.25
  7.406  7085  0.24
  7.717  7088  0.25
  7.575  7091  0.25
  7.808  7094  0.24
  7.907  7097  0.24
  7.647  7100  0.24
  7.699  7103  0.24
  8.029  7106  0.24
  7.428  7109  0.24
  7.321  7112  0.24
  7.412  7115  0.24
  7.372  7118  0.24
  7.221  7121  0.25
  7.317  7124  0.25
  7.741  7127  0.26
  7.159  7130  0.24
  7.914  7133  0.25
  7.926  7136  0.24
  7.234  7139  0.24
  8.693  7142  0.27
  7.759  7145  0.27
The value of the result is 0.2 AA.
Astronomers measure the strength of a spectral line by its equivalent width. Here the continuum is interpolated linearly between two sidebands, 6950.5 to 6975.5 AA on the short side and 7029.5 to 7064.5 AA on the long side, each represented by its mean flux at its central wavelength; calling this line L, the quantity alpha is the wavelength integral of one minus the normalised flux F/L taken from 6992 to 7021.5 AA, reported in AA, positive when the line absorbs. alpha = 0.4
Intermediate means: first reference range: 7.71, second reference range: 7.71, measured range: 7.6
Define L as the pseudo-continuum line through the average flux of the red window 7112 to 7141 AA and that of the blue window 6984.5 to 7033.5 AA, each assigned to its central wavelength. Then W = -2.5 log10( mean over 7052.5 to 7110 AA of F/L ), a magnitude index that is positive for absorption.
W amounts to -0.01 mag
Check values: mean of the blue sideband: 7.64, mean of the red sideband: 7.49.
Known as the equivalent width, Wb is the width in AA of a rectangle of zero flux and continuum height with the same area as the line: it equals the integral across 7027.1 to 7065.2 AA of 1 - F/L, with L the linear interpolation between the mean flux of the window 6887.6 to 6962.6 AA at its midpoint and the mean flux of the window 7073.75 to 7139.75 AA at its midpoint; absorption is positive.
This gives -0.3 AA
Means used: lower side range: 7.75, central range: 7.68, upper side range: 7.54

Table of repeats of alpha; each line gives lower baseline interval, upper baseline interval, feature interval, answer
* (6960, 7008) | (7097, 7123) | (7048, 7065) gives -0.2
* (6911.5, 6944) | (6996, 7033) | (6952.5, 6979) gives 0.3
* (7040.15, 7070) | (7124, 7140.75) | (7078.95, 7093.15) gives 0.3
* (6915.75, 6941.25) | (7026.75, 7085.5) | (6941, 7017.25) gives 0.1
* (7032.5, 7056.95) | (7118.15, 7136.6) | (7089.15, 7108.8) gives -0.4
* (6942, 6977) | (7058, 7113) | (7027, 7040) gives 0.1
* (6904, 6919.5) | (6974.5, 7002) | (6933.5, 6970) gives 0.2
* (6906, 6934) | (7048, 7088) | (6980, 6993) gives -0.2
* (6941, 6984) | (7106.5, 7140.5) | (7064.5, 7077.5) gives 0.0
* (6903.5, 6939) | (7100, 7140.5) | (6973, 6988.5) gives 0.0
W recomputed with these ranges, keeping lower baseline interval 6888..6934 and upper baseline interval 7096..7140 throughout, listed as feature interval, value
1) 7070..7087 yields 0.029 mag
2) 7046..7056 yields -0.011 mag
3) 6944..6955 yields -0.019 mag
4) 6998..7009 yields 0.016 mag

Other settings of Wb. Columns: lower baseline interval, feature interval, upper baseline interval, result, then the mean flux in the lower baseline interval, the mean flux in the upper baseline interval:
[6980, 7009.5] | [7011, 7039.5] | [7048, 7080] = -0.1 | 7.67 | 7.6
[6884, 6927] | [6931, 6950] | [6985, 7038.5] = -0.1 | 7.71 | 7.63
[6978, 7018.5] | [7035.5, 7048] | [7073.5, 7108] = -0.2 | 7.65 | 7.62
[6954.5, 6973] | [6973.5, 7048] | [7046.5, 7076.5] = -0.3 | 7.64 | 7.62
